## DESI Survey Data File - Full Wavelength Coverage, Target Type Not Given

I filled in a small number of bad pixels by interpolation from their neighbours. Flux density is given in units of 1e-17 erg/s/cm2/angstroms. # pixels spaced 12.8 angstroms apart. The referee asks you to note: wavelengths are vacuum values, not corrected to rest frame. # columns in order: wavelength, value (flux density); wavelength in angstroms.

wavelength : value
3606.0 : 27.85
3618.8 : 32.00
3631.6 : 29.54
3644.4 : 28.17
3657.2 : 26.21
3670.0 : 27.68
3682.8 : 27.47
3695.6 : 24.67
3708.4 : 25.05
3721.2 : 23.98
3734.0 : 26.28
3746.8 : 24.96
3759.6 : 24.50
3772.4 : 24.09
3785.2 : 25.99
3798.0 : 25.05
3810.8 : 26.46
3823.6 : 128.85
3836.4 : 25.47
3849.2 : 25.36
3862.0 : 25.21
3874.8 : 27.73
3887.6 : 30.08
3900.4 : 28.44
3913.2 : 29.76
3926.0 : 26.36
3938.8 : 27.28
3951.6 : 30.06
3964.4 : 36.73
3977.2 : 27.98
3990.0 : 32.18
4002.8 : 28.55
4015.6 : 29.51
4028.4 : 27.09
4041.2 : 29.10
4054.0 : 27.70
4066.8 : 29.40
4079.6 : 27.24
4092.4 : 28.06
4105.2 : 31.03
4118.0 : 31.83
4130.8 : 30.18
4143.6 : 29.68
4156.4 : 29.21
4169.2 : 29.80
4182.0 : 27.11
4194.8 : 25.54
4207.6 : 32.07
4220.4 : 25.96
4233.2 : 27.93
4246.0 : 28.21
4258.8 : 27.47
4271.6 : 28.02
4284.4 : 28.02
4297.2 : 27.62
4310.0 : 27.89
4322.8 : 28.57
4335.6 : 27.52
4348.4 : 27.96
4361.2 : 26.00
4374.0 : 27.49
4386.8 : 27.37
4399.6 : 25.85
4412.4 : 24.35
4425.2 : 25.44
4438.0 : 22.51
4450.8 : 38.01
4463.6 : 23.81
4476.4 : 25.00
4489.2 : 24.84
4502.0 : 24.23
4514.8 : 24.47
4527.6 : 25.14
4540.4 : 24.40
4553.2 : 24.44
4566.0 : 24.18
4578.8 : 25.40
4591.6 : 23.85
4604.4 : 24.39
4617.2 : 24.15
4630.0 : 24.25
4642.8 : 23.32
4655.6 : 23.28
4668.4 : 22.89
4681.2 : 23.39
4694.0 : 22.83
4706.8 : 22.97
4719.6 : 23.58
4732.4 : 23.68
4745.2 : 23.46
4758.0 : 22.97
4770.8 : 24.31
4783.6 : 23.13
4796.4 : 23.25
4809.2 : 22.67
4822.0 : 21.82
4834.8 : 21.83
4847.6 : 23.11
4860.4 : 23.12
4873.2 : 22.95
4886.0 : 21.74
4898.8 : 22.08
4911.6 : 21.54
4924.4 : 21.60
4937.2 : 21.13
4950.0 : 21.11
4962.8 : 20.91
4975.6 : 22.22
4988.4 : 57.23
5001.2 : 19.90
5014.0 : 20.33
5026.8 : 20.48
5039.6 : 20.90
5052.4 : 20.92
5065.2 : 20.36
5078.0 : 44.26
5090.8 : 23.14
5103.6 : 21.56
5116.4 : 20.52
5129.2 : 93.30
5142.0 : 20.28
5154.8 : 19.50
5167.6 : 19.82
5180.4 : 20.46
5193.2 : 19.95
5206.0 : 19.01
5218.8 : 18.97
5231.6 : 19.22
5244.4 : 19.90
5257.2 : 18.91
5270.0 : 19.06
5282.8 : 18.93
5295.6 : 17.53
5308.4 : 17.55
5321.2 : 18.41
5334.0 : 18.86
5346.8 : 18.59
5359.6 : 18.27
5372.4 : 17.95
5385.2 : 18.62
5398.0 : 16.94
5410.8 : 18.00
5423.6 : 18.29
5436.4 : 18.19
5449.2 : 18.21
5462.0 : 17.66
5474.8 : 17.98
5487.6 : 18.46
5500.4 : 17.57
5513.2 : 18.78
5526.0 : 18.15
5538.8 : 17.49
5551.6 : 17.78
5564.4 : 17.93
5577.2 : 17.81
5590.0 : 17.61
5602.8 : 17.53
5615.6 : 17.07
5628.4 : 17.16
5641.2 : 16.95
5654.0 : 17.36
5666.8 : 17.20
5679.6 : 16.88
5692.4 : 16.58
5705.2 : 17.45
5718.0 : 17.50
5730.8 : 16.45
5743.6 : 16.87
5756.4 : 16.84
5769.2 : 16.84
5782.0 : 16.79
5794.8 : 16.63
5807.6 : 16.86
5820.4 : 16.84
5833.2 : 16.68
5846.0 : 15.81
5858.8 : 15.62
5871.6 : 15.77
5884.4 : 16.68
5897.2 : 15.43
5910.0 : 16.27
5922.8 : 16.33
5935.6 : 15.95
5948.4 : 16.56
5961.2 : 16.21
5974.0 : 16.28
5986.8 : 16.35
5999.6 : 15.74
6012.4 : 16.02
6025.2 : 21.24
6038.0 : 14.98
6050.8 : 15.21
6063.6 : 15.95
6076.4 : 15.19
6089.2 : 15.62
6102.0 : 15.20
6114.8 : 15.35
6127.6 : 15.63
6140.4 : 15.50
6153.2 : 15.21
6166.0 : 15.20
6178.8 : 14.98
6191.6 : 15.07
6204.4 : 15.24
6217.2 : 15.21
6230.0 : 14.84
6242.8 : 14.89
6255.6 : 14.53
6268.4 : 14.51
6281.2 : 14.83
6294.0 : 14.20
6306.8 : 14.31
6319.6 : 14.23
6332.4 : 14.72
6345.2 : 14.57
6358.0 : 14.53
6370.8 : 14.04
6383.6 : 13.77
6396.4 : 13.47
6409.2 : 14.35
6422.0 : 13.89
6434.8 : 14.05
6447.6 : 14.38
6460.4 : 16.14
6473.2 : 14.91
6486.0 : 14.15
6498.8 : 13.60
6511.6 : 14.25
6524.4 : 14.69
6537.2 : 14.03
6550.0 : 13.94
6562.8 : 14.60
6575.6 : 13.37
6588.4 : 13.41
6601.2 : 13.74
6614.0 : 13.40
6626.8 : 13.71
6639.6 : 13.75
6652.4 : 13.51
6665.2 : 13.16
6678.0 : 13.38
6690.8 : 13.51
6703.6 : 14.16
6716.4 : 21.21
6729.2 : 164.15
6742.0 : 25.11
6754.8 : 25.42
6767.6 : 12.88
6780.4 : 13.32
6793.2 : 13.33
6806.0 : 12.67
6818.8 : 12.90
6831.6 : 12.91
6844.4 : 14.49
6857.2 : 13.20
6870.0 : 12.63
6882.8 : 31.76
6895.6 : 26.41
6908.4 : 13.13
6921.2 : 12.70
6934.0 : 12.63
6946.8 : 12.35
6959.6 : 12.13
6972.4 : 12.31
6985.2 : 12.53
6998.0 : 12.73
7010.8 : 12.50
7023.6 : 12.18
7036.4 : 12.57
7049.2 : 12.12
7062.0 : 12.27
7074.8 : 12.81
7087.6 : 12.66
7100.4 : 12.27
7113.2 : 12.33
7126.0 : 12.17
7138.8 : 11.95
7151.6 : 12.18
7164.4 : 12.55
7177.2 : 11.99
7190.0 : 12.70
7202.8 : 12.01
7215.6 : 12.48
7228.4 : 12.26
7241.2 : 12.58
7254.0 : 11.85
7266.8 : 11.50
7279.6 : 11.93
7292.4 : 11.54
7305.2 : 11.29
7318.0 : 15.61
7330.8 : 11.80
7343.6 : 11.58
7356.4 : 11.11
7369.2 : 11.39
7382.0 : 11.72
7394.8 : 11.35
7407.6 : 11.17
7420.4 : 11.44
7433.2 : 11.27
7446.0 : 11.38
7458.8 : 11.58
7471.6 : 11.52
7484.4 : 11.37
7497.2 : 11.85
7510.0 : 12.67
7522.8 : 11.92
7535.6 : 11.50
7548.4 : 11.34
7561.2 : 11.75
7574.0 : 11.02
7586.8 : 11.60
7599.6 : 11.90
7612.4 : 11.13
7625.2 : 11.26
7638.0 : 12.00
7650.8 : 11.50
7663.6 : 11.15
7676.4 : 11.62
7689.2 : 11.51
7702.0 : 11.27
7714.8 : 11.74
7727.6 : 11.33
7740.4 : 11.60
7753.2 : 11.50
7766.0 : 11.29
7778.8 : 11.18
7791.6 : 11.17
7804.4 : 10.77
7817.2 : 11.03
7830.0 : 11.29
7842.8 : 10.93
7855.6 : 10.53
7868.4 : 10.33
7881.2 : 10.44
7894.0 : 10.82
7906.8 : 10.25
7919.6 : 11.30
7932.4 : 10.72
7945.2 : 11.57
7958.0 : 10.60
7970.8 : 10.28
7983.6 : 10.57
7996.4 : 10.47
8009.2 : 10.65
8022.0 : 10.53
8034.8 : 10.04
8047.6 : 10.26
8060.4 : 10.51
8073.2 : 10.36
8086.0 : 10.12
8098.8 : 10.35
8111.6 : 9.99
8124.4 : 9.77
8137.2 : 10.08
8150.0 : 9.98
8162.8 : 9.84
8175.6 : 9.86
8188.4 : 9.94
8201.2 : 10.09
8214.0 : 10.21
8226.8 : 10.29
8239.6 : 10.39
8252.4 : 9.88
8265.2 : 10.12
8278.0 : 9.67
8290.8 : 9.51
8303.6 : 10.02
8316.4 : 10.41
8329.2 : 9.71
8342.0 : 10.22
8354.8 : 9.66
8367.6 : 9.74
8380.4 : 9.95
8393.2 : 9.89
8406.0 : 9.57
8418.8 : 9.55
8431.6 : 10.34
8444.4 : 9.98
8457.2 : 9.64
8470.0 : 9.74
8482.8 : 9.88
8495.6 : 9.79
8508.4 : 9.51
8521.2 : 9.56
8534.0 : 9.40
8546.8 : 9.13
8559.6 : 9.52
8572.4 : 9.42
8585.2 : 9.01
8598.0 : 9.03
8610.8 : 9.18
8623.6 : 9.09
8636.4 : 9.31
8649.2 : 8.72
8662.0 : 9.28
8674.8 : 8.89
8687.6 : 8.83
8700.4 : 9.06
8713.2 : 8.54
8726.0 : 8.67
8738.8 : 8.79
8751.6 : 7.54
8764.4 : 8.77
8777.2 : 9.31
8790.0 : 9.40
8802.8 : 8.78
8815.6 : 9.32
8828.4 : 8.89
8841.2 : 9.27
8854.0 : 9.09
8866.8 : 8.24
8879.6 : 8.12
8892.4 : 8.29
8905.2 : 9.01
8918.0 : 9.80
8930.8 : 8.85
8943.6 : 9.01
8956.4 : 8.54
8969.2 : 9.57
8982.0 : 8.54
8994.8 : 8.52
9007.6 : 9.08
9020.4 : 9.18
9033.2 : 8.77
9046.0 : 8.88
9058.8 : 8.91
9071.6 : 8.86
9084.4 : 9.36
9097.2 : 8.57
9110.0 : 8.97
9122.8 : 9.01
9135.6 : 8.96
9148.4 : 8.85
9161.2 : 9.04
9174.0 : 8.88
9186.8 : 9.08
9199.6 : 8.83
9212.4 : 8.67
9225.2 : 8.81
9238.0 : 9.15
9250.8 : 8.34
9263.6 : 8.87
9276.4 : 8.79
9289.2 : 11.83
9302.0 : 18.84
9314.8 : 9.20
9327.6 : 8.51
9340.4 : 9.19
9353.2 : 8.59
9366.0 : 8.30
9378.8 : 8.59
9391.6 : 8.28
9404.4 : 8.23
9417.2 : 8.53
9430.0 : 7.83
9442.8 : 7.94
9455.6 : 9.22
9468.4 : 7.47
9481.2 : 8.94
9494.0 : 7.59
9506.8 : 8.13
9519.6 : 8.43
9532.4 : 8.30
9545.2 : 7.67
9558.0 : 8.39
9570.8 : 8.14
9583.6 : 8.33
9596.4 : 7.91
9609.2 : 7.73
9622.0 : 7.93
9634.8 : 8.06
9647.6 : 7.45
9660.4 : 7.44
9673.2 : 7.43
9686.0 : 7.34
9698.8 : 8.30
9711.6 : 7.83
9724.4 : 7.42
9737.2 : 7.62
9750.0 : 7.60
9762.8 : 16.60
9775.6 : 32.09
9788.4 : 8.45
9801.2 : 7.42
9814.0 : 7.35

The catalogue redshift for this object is 0.02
